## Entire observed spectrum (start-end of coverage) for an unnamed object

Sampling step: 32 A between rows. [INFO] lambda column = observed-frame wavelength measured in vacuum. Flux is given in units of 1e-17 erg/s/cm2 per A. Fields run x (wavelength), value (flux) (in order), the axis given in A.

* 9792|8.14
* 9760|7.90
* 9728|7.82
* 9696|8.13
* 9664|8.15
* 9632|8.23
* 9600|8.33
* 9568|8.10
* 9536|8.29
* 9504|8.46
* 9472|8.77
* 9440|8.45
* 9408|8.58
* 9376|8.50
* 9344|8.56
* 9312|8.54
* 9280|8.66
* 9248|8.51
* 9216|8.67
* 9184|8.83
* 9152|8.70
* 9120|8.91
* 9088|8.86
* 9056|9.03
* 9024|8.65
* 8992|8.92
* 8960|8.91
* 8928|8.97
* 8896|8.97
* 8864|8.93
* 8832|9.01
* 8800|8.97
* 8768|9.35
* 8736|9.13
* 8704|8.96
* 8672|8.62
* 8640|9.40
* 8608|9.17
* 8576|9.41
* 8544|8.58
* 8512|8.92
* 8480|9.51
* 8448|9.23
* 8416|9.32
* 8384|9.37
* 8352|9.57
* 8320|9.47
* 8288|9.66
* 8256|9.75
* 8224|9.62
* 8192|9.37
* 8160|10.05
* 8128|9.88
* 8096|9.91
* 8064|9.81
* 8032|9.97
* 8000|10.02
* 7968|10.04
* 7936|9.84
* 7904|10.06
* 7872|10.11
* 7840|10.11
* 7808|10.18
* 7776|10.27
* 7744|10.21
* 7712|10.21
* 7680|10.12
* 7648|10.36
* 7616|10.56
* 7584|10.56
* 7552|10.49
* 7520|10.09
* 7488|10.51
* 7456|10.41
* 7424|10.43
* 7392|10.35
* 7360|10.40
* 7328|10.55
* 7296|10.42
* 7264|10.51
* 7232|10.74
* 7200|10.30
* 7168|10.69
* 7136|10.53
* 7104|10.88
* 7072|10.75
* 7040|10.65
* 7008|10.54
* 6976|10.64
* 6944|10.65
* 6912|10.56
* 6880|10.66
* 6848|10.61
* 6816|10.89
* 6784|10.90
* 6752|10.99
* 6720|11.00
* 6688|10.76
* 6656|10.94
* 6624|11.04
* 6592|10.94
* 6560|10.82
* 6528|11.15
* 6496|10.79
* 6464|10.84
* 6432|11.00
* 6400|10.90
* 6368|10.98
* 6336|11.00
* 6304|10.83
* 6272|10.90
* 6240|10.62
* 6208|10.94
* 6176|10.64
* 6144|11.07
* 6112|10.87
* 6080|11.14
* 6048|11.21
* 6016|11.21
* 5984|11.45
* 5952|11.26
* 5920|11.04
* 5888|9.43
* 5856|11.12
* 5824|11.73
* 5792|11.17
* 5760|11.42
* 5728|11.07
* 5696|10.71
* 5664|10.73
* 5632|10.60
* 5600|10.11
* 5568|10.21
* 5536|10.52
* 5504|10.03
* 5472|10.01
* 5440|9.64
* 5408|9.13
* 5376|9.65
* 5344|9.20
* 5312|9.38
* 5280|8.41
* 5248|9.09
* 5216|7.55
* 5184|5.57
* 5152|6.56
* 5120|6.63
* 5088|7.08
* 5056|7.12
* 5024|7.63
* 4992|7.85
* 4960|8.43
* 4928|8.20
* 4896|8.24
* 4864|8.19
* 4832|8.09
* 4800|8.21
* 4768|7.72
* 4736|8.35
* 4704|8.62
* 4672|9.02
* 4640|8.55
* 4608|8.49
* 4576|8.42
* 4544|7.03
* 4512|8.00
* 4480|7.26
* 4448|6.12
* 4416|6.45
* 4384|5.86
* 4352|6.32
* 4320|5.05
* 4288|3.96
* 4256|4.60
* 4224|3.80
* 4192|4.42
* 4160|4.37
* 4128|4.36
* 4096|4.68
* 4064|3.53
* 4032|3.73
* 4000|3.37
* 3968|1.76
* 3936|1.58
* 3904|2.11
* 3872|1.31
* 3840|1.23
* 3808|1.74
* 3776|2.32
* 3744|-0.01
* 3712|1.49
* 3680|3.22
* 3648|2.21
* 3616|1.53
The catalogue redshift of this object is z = 0.00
